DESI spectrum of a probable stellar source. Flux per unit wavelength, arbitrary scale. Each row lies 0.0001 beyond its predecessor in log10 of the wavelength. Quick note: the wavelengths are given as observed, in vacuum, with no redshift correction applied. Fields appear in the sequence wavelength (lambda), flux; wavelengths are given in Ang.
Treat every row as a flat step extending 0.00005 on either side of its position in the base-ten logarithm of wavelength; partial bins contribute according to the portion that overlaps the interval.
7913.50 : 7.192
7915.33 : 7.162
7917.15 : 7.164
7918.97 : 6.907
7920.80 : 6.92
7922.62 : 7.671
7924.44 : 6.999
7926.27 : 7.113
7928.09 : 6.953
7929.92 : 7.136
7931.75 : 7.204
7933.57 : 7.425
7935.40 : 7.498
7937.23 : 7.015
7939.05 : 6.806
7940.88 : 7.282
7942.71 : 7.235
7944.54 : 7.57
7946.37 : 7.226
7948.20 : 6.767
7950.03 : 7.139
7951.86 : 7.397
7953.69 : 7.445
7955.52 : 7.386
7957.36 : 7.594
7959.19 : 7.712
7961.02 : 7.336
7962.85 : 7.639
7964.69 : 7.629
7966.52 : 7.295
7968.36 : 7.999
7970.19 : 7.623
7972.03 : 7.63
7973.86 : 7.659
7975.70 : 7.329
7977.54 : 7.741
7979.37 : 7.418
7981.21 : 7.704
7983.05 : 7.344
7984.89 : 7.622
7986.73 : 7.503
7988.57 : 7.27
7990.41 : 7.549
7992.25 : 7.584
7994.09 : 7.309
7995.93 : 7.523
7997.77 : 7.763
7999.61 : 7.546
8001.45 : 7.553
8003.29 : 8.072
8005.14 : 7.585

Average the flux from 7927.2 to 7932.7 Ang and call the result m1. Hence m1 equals 7.1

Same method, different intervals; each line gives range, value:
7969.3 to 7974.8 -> 7.63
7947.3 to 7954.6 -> 7.19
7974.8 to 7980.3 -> 7.5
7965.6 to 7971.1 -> 7.64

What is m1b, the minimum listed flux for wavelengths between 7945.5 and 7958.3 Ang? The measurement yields 6.767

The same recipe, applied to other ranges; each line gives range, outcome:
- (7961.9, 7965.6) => 7.629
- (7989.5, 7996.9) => 7.309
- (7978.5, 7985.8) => 7.344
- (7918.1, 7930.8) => 6.907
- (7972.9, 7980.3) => 7.329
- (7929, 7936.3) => 7.136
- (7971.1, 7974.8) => 7.63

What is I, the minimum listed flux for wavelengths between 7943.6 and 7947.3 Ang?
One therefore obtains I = 7.226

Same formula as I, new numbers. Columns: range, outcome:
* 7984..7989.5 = 7.27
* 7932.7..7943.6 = 6.806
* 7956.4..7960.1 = 7.594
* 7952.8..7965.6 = 7.336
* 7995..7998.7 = 7.523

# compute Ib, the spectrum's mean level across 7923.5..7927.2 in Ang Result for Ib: 7.07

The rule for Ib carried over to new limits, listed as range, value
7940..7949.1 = 7.21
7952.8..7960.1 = 7.53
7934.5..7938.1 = 7.25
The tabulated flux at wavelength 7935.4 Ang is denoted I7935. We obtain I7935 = 7.498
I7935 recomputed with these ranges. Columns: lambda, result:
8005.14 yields 7.585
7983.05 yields 7.344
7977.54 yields 7.741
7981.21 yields 7.704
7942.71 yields 7.235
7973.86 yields 7.659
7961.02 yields 7.336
